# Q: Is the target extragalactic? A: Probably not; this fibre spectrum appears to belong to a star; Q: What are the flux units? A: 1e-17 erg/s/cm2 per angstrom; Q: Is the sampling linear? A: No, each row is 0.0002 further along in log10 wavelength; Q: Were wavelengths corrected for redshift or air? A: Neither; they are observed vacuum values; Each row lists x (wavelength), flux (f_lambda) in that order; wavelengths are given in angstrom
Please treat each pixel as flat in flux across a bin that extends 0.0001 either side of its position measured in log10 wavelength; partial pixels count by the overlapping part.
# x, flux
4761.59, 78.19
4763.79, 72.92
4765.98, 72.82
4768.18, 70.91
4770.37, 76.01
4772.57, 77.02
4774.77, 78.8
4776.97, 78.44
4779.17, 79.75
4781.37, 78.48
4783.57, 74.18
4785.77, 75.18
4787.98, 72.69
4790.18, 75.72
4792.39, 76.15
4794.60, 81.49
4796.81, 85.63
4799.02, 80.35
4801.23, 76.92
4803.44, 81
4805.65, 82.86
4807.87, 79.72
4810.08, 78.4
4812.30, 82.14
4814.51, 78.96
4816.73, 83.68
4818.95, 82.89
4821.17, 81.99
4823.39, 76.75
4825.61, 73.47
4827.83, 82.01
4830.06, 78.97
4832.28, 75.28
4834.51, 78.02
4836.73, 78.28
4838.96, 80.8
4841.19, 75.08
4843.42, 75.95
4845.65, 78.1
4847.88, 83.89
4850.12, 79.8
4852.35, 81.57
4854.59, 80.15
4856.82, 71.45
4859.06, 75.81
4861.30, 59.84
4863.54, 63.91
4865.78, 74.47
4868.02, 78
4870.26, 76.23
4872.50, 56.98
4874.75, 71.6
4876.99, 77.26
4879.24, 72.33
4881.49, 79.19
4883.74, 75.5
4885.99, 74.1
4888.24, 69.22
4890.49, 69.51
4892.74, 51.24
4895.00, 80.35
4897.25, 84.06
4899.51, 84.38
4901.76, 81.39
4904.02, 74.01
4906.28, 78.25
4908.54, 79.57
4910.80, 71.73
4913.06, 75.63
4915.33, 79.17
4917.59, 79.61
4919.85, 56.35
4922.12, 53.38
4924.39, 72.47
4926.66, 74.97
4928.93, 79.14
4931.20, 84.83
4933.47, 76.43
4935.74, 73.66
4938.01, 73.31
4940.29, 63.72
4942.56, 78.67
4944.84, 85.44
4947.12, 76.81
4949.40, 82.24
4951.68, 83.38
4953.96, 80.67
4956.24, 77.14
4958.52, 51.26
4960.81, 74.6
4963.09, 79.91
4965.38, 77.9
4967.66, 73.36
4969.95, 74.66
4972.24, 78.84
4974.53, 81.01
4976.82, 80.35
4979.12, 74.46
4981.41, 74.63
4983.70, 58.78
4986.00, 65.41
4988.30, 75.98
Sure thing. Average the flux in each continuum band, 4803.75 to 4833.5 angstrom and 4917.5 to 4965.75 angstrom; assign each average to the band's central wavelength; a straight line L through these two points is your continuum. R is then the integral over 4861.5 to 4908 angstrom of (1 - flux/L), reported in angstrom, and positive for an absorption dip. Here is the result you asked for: 2.0 angstrom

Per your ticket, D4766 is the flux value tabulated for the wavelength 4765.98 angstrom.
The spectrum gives 72.82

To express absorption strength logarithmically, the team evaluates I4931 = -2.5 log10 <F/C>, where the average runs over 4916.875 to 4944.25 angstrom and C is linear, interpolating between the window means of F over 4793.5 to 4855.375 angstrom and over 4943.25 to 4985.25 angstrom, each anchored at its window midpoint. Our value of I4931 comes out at 0.06 mag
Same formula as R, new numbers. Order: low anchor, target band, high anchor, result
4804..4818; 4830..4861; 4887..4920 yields 0.4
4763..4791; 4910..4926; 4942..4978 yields 1.5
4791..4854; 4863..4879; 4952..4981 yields 1.4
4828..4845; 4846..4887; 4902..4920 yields 1.5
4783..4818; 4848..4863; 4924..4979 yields 0.6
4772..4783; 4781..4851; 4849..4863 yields -2.3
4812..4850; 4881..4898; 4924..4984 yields 1.1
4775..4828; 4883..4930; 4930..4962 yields 2.0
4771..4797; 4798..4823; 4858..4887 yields -1.6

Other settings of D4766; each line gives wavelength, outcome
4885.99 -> 74.1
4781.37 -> 78.48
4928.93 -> 79.14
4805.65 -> 82.86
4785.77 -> 75.18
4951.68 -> 83.38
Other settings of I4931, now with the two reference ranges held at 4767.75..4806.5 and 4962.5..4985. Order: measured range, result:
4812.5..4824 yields -0.050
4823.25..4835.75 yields -0.002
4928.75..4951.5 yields -0.027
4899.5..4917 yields -0.021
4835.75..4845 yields -0.005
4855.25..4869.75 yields 0.084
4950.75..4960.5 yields 0.036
